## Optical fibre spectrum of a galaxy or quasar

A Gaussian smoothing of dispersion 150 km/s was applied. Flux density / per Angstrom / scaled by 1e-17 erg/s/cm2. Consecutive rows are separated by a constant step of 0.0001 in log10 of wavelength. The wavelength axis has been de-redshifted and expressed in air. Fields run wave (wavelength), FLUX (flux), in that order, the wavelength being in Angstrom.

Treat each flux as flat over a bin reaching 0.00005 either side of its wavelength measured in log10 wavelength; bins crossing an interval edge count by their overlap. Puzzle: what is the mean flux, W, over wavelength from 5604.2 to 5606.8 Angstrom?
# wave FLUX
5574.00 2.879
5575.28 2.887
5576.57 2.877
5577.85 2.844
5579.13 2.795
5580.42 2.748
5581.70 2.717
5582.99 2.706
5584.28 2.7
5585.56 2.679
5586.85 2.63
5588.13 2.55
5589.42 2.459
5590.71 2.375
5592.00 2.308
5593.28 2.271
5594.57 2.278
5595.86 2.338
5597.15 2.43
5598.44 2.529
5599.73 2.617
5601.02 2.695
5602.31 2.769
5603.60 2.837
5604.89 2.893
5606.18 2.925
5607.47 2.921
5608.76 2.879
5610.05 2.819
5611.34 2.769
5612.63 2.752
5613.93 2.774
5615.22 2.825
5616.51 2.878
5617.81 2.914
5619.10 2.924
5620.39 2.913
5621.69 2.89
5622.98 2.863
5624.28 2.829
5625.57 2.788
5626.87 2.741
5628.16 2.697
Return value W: 2.91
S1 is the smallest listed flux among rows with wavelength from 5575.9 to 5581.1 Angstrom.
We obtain 2.748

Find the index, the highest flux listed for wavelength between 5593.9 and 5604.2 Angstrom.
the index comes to 2.837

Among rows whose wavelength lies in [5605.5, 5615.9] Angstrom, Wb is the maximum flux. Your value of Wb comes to 2.925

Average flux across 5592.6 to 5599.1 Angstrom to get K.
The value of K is 2.37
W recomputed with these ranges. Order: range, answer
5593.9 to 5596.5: 2.3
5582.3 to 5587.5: 2.68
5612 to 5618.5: 2.83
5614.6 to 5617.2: 2.85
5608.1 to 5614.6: 2.8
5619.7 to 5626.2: 2.86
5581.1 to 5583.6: 2.71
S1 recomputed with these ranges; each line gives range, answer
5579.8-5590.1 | 2.459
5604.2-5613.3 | 2.752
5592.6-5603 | 2.271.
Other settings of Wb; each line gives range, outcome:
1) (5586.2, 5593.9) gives 2.63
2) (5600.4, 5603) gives 2.769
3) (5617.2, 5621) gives 2.924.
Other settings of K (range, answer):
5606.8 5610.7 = 2.88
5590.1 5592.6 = 2.34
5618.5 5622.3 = 2.91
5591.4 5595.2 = 2.29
